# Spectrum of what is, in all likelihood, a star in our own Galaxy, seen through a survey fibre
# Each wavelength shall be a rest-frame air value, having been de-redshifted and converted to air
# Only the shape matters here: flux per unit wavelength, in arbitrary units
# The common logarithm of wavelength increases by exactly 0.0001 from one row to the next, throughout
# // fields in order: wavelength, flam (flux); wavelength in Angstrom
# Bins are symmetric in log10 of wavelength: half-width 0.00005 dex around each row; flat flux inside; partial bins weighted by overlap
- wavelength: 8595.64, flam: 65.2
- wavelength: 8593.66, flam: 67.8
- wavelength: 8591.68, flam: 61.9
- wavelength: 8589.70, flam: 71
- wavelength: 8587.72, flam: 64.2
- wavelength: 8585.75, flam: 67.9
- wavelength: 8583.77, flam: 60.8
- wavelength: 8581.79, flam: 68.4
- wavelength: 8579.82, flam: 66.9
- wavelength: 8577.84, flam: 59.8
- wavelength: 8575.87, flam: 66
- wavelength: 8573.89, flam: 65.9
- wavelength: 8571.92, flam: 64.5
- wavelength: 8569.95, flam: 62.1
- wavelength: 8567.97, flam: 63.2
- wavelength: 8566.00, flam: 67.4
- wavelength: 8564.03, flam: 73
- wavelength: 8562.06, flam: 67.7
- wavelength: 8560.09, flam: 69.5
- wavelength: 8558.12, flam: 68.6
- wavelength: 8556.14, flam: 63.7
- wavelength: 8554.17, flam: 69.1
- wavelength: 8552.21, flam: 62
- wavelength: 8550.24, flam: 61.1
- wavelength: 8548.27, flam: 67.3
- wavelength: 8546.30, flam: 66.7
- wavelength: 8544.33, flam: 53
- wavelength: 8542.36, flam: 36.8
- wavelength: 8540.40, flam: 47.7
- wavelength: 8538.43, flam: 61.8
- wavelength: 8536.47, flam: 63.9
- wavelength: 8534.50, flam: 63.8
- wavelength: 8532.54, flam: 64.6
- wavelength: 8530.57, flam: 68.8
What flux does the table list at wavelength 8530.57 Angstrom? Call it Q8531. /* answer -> 68.8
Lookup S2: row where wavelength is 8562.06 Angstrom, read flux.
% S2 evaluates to 67.7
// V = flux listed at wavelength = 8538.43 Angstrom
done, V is 61.8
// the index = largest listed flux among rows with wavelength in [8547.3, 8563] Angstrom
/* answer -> 69.5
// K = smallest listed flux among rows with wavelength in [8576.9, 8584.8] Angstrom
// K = 59.8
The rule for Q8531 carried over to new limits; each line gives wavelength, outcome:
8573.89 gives 65.9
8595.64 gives 65.2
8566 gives 67.4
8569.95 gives 62.1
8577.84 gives 59.8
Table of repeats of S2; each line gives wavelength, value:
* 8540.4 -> 47.7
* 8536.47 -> 63.9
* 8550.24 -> 61.1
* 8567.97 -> 63.2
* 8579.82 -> 66.9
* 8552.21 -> 62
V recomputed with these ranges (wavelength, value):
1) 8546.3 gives 66.7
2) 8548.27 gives 67.3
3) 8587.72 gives 64.2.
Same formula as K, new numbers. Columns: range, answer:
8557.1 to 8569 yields 63.2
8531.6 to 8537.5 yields 63.8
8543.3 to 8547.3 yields 53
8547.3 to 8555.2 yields 61.1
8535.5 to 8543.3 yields 36.8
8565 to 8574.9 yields 62.1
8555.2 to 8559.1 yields 63.7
